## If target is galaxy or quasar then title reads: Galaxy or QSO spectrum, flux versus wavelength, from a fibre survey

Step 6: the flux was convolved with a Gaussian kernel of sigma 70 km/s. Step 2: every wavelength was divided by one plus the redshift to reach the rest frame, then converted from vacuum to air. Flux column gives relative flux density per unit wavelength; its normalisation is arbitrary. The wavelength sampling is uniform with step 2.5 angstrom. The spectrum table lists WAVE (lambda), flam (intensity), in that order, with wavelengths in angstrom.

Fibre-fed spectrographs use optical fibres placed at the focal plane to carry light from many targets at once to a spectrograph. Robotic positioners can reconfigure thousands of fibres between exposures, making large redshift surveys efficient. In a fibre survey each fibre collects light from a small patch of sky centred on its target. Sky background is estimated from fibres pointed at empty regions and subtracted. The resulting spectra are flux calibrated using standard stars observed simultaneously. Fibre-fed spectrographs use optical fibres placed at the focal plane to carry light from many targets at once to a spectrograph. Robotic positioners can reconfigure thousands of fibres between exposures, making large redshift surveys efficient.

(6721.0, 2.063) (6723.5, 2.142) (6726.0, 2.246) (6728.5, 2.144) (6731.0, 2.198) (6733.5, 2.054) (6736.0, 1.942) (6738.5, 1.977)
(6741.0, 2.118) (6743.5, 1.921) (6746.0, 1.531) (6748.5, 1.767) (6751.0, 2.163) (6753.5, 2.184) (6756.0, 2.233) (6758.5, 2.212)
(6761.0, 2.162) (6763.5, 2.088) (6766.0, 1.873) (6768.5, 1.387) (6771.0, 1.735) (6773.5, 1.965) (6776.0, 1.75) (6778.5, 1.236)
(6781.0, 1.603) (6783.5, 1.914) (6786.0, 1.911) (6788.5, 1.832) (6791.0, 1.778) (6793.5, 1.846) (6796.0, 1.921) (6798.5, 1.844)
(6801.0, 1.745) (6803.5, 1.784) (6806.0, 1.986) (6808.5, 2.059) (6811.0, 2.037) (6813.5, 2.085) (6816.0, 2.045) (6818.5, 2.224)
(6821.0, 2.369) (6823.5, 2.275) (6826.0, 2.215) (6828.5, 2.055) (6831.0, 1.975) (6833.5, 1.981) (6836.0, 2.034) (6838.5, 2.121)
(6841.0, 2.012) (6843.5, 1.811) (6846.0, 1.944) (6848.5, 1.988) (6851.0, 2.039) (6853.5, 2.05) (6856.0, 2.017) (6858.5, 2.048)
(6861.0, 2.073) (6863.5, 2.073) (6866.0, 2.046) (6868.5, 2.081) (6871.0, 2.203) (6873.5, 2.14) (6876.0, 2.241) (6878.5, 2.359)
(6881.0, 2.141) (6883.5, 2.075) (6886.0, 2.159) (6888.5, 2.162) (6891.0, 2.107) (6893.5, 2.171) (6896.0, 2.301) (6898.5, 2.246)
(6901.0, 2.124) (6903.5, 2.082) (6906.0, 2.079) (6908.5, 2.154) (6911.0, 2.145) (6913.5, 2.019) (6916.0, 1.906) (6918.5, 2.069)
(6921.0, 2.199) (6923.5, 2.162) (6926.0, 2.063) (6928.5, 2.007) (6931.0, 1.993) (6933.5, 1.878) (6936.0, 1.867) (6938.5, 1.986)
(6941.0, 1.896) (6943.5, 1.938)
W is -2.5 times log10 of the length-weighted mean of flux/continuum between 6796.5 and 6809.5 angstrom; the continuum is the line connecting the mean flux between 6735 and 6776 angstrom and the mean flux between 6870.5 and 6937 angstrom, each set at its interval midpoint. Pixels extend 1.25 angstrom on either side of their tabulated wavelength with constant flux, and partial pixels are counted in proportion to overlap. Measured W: 0.066 mag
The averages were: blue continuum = 1.95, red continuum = 2.11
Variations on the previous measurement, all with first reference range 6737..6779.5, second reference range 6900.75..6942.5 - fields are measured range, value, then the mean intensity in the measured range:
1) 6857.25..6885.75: -0.07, 2.14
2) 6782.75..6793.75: 0.04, 1.85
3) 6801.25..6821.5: -0.05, 2.05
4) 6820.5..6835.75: -0.09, 2.13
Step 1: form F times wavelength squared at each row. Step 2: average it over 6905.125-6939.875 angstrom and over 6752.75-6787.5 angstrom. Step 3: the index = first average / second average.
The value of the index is 1.1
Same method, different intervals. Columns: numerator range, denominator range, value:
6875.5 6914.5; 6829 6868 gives 1.09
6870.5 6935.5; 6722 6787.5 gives 1.14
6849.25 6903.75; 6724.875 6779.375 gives 1.13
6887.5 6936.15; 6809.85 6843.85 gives 1.02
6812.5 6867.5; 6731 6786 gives 1.11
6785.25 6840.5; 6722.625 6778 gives 1.03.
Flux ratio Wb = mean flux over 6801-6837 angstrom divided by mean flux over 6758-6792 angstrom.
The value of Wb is 1.14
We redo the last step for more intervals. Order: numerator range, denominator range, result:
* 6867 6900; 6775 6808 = 1.22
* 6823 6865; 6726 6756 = 1.01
